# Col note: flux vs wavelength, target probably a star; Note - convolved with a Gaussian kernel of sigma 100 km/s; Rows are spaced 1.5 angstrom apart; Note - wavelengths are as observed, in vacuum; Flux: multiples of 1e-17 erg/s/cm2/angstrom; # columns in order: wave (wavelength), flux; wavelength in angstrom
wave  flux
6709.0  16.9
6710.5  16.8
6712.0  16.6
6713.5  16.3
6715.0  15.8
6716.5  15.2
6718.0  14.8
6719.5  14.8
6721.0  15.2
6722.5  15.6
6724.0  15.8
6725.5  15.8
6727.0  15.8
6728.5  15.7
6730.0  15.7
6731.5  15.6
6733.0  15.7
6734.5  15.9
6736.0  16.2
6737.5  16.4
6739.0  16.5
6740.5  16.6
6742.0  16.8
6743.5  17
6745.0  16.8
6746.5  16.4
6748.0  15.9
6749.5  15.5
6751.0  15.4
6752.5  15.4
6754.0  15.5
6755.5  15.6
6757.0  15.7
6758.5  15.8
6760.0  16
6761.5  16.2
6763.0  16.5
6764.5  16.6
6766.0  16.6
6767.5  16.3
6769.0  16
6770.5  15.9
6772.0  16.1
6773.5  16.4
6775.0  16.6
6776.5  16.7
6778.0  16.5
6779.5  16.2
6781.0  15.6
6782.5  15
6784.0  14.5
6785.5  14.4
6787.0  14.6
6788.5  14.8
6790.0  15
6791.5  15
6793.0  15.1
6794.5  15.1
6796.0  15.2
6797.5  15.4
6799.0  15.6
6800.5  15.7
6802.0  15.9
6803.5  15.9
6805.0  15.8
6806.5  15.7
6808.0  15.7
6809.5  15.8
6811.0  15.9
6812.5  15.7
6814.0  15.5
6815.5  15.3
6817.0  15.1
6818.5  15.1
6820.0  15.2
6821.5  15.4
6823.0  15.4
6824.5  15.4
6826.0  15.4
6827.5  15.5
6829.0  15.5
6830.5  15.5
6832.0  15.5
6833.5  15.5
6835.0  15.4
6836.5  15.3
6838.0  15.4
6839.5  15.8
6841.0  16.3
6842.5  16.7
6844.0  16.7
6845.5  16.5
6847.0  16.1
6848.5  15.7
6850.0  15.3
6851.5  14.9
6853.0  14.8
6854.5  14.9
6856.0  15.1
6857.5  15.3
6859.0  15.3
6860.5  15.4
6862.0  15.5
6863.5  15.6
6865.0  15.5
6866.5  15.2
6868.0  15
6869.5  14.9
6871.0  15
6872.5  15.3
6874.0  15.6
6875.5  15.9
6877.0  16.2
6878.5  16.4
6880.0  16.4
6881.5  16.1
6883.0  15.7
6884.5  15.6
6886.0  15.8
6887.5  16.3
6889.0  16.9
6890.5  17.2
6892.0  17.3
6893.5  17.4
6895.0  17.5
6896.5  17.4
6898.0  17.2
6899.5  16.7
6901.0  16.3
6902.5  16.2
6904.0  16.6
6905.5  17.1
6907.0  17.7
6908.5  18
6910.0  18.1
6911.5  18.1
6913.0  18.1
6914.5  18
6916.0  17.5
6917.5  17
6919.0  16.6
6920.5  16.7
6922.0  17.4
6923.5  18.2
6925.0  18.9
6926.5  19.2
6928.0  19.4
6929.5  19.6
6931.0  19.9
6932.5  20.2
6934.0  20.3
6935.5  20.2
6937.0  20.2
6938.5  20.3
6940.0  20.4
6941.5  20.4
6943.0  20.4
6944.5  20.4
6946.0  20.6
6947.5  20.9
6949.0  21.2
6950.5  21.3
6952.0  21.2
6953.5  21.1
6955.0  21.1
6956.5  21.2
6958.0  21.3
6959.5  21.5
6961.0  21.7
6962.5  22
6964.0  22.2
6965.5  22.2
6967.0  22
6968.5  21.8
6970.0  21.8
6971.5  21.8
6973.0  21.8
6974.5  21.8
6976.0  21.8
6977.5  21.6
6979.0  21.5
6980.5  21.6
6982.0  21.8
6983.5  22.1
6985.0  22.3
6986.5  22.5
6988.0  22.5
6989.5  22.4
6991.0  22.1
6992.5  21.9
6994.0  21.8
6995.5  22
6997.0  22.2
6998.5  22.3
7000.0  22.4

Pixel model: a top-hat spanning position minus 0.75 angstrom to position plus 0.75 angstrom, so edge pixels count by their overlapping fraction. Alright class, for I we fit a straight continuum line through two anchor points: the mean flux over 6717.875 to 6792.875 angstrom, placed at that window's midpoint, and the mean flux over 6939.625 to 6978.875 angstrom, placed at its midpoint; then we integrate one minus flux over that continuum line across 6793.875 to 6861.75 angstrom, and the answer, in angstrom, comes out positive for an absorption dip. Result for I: 8.54 angstrom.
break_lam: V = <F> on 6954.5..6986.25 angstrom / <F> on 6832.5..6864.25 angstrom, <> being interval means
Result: 1.4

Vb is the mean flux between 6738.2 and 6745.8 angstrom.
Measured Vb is 16.7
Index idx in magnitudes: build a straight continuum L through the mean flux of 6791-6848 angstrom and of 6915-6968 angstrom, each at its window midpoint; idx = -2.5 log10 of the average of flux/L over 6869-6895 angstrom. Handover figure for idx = 0.11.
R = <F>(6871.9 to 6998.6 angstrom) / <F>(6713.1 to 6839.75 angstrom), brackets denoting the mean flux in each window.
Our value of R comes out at 1.2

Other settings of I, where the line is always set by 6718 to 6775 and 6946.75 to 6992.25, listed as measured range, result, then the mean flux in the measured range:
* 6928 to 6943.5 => 0.53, 20.1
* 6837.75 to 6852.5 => 2.06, 15.9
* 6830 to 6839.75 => 1.49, 15.5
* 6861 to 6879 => 3.45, 15.5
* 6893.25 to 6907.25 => 2.09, 17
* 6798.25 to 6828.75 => 3.72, 15.5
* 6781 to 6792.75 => 1.52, 14.8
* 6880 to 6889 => 1.62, 16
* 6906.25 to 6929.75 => 2.78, 18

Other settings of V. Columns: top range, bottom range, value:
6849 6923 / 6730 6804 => 1.03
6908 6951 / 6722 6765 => 1.20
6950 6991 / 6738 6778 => 1.35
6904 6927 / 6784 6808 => 1.16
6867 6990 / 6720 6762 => 1.20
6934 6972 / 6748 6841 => 1.35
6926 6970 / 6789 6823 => 1.35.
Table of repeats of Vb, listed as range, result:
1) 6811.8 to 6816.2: 15.5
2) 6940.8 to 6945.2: 20.4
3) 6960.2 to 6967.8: 22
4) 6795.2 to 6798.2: 15.3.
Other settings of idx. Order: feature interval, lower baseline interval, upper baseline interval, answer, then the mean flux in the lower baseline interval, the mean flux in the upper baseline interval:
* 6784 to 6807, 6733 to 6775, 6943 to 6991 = 0.13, 16.1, 21.6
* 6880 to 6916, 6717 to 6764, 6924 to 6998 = 0.16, 15.9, 21.2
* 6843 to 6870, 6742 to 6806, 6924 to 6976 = 0.18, 15.8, 20.9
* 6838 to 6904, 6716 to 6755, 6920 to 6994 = 0.19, 15.8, 21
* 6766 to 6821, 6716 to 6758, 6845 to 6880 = 0.01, 15.8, 15.5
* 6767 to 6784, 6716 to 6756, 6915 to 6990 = 0.04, 15.8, 20.7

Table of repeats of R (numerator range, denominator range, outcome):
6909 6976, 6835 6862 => 1.29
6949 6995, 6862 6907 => 1.34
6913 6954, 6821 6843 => 1.25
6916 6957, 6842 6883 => 1.27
